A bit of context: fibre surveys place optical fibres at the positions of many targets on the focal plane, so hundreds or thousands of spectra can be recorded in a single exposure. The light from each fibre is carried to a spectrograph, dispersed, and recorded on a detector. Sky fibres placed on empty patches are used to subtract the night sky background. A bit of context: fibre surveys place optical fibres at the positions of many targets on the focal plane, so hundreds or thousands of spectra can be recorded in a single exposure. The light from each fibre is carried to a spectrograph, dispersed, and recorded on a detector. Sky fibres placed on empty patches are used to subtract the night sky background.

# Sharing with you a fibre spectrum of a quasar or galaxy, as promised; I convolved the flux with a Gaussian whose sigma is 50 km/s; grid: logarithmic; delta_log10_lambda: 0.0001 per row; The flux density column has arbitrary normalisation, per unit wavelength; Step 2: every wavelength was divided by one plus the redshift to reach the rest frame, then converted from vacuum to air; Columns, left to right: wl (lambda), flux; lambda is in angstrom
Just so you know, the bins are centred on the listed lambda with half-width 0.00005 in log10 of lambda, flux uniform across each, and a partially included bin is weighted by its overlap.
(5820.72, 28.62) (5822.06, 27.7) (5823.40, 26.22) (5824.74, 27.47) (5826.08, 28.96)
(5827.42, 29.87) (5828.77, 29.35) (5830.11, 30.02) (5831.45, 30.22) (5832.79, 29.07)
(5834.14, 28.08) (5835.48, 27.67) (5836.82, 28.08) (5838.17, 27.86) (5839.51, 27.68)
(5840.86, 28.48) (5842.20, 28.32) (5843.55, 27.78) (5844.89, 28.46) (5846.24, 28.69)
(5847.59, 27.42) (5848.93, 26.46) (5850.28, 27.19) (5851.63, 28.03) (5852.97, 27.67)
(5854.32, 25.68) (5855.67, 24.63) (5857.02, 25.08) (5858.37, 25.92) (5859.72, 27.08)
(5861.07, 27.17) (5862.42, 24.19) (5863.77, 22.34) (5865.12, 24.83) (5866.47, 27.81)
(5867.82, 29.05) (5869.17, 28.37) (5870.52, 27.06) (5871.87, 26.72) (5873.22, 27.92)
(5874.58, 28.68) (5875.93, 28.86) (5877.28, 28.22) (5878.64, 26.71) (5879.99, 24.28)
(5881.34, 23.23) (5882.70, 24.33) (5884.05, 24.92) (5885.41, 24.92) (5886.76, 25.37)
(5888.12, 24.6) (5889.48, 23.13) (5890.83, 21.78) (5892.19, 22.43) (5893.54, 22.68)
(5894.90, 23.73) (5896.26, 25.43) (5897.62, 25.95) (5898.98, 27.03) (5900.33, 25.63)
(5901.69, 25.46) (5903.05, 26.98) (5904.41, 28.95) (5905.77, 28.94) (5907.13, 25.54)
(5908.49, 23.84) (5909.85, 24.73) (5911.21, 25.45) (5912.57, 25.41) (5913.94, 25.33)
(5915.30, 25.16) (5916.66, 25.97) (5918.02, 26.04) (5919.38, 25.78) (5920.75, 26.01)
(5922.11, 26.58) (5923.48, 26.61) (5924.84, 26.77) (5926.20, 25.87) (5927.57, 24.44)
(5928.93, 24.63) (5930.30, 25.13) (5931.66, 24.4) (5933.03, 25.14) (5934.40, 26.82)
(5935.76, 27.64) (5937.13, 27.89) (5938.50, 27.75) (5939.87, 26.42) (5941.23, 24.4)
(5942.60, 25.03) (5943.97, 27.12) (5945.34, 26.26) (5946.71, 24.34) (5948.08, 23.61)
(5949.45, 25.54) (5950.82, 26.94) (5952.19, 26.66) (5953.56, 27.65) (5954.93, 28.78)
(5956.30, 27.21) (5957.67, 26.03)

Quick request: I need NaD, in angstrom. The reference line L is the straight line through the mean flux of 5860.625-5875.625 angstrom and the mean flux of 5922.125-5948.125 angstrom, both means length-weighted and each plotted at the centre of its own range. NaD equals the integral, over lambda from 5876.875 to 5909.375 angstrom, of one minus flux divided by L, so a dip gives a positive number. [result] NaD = 1.6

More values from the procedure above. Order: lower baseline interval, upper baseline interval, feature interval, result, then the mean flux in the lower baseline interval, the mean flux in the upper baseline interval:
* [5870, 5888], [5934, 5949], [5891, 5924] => 0.7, 26.2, 26.1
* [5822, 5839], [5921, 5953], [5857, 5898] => 2.7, 28.5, 25.9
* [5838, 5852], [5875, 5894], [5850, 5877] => -0.4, 27.8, 24.8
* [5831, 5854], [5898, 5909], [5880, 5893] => 1.5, 28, 26.6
